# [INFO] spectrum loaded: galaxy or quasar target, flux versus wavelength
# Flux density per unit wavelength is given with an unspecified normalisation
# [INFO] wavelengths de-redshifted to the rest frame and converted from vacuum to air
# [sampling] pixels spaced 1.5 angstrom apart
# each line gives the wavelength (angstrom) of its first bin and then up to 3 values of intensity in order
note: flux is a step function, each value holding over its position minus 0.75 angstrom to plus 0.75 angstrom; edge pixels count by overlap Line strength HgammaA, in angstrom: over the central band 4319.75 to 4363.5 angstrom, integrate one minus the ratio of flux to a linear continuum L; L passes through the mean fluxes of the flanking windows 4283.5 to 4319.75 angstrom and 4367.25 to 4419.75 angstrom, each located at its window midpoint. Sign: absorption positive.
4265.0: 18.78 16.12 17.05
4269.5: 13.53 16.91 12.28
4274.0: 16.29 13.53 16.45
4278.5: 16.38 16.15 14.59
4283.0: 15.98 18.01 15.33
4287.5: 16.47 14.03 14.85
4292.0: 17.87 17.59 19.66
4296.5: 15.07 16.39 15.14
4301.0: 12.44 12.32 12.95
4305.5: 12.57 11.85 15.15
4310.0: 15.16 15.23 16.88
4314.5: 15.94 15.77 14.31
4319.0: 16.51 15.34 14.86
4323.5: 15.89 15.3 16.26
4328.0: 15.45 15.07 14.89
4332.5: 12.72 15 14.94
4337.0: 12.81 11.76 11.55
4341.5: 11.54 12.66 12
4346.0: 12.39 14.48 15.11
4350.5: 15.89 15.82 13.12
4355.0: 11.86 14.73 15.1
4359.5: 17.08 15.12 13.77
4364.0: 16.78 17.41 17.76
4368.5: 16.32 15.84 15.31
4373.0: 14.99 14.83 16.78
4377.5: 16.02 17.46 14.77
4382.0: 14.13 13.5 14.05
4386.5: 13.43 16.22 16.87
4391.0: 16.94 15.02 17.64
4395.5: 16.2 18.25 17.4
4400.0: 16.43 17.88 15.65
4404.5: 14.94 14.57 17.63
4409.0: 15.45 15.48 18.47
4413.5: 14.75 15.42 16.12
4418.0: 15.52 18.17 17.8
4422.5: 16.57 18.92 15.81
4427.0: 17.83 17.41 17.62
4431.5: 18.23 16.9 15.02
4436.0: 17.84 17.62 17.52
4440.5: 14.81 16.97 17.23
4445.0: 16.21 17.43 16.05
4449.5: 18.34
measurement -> 3.8 angstrom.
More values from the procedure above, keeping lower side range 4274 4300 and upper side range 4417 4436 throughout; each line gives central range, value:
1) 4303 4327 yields 2.00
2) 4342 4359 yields 2.72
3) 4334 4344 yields 2.29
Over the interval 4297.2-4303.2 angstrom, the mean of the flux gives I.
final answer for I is 14.1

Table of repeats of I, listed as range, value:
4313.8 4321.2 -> 15.6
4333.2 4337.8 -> 14.2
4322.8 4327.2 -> 15.8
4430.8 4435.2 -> 16.7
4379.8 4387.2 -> 14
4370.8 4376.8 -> 15.5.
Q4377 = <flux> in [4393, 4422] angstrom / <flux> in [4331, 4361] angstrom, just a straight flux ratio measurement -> 1.2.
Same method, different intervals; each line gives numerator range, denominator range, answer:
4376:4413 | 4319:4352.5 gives 1.13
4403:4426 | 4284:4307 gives 1.07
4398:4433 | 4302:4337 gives 1.13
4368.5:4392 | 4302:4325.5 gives 1.04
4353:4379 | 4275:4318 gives 1.01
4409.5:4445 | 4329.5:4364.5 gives 1.21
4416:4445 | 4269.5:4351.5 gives 1.15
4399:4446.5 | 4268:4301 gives 1.06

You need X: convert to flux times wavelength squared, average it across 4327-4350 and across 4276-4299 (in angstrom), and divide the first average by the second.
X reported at 0.85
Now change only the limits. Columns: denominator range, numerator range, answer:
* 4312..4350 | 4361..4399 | 1.13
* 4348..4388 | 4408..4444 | 1.13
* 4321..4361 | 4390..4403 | 1.22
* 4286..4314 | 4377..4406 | 1.10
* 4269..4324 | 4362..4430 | 1.11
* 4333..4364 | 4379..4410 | 1.17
